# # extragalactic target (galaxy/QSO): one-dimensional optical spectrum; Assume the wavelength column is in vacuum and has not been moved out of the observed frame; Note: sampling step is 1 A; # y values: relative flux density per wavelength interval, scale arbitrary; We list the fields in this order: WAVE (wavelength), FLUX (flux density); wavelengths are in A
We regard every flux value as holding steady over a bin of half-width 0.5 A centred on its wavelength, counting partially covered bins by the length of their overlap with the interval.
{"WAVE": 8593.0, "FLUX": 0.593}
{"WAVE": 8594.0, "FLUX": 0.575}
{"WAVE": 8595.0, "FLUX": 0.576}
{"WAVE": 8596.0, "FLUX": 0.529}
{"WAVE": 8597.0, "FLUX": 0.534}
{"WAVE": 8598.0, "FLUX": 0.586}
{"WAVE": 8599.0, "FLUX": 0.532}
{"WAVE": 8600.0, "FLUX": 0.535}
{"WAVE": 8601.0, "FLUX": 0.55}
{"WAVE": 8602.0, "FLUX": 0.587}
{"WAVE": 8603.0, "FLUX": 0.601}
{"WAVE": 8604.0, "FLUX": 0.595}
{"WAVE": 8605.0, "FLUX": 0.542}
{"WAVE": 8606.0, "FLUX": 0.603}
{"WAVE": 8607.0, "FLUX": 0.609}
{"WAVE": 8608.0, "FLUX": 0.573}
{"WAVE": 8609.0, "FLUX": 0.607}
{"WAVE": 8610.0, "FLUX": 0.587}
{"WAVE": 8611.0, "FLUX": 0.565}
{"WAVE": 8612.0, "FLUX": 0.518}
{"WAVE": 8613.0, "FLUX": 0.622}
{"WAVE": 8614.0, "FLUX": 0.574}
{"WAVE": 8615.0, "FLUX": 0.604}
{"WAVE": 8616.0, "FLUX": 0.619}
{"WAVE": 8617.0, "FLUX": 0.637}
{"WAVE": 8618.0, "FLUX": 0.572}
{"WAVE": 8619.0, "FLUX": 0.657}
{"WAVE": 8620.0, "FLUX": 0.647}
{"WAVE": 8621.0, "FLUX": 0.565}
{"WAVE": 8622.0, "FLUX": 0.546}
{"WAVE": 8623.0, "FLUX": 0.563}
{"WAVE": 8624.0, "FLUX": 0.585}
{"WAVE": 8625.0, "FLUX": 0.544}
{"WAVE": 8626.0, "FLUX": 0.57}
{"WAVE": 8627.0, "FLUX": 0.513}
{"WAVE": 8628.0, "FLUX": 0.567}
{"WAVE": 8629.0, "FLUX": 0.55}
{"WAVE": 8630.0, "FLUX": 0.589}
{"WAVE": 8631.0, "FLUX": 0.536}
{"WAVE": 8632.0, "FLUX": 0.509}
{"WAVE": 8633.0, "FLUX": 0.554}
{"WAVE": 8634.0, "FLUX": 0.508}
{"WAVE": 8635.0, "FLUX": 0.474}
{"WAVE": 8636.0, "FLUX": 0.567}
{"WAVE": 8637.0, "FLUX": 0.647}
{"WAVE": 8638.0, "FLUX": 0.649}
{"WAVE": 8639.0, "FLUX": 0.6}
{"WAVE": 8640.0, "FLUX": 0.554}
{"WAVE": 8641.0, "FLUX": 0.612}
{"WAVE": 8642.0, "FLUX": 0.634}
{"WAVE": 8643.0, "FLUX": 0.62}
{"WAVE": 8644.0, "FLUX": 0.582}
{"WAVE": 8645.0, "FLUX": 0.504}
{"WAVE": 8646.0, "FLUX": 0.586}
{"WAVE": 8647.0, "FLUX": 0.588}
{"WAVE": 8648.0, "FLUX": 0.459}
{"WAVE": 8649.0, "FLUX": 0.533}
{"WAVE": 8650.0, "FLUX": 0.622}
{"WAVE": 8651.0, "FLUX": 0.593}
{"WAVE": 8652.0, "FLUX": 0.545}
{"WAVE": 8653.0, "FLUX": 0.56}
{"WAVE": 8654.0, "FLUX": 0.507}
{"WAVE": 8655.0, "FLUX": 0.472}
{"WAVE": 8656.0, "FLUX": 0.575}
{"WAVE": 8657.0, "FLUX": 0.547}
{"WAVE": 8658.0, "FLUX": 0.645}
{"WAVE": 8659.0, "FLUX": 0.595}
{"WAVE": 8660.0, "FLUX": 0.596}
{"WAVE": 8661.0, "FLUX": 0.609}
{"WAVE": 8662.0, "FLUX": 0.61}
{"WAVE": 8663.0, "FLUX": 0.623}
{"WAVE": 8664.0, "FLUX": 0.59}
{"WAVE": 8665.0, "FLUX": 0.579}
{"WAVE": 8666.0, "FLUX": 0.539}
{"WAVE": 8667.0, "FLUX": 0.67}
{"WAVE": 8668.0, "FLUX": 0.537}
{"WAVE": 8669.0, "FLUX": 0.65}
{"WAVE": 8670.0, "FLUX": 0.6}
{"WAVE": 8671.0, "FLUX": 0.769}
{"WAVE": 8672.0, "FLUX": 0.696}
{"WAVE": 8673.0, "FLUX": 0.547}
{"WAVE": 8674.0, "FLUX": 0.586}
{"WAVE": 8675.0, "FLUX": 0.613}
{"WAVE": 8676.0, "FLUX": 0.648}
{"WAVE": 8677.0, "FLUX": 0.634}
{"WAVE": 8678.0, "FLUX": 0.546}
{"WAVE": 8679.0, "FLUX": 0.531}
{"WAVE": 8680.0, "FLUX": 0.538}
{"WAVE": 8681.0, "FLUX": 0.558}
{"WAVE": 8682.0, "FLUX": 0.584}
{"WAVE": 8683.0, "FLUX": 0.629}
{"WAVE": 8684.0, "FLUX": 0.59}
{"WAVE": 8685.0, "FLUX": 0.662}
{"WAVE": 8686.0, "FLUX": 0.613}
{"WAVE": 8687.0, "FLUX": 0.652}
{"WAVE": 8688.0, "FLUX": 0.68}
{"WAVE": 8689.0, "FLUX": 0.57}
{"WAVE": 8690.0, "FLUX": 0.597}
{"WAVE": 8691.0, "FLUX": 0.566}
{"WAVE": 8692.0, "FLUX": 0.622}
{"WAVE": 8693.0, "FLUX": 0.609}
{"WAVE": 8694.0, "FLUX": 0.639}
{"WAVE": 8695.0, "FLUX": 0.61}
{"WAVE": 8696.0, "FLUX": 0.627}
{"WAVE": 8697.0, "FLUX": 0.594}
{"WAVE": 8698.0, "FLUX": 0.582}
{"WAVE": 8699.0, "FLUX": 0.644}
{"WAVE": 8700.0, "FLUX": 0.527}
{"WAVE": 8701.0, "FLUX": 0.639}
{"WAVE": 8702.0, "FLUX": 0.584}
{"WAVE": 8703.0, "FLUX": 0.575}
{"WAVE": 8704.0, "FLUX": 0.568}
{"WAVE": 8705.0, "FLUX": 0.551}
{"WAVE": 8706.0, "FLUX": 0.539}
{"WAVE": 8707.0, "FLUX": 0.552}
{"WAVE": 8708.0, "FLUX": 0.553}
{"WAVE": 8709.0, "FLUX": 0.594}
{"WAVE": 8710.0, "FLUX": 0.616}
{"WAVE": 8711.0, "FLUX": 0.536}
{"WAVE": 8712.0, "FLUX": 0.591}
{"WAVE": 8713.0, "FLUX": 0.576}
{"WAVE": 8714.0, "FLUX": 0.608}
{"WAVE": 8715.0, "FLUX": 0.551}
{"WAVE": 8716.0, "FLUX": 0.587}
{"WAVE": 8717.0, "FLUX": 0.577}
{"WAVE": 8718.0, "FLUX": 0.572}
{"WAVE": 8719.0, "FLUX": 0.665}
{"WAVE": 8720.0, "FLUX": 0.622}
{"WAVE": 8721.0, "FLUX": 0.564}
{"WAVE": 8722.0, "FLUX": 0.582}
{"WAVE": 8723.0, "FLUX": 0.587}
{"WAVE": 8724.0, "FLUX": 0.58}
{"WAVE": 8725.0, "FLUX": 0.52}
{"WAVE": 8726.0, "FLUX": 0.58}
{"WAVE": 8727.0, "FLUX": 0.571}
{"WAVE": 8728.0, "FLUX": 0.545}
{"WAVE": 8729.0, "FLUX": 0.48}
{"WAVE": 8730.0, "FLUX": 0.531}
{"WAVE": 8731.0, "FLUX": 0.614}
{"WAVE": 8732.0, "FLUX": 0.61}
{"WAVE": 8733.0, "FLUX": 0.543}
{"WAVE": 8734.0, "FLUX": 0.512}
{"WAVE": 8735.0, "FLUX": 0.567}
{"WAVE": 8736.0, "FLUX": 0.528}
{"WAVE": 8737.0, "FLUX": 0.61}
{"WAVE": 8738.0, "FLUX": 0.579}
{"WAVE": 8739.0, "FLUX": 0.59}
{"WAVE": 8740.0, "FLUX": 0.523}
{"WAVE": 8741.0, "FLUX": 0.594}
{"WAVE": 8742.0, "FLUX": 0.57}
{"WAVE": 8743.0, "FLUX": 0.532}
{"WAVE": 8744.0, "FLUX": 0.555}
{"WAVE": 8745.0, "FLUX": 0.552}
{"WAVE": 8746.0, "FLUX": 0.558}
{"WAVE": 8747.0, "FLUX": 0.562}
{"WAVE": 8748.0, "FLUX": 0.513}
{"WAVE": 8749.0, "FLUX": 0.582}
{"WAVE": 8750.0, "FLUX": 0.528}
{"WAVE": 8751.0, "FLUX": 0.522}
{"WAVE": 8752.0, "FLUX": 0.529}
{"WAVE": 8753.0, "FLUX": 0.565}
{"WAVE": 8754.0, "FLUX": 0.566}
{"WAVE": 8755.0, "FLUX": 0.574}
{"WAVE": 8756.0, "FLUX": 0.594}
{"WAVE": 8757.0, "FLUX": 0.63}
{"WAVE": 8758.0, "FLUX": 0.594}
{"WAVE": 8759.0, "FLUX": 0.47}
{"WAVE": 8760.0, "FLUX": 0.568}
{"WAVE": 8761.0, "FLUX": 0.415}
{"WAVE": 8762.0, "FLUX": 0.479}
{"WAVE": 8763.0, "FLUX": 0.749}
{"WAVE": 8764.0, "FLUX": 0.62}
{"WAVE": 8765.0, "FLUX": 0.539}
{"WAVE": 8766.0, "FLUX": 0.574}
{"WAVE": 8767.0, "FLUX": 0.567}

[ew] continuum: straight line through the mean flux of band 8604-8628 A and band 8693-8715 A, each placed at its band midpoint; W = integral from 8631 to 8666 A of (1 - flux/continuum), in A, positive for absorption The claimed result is 0.8 A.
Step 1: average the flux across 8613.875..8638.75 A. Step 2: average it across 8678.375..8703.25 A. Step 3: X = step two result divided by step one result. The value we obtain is 1.0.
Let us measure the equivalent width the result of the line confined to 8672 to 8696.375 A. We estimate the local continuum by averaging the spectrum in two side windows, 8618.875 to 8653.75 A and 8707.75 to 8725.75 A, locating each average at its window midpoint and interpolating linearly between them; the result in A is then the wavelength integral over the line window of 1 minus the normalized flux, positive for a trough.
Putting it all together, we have -1.1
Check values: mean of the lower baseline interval 0.568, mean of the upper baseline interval 0.583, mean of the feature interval 0.604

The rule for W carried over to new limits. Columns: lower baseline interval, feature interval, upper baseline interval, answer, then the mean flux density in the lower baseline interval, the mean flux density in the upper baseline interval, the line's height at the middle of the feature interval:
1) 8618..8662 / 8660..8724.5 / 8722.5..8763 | -4.0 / 0.57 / 0.555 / 0.562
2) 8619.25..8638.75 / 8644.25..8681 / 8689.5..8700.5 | -0.1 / 0.564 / 0.602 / 0.583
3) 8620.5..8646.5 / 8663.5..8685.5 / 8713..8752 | -1.5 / 0.566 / 0.565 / 0.566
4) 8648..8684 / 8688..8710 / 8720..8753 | -0.6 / 0.589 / 0.558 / 0.574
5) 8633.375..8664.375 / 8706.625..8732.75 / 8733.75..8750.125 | -0.6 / 0.574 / 0.557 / 0.561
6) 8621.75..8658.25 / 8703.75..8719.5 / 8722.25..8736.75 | -0.6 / 0.562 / 0.556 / 0.557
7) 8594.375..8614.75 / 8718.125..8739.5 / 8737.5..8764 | -0.4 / 0.572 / 0.559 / 0.561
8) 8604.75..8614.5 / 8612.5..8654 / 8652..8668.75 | 0.4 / 0.581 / 0.578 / 0.58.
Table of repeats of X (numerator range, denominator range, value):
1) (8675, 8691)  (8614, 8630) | 1.03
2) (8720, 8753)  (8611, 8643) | 0.97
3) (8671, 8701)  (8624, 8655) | 1.08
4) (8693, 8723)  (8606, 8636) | 1.03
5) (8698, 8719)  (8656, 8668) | 0.97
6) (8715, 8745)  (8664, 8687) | 0.94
